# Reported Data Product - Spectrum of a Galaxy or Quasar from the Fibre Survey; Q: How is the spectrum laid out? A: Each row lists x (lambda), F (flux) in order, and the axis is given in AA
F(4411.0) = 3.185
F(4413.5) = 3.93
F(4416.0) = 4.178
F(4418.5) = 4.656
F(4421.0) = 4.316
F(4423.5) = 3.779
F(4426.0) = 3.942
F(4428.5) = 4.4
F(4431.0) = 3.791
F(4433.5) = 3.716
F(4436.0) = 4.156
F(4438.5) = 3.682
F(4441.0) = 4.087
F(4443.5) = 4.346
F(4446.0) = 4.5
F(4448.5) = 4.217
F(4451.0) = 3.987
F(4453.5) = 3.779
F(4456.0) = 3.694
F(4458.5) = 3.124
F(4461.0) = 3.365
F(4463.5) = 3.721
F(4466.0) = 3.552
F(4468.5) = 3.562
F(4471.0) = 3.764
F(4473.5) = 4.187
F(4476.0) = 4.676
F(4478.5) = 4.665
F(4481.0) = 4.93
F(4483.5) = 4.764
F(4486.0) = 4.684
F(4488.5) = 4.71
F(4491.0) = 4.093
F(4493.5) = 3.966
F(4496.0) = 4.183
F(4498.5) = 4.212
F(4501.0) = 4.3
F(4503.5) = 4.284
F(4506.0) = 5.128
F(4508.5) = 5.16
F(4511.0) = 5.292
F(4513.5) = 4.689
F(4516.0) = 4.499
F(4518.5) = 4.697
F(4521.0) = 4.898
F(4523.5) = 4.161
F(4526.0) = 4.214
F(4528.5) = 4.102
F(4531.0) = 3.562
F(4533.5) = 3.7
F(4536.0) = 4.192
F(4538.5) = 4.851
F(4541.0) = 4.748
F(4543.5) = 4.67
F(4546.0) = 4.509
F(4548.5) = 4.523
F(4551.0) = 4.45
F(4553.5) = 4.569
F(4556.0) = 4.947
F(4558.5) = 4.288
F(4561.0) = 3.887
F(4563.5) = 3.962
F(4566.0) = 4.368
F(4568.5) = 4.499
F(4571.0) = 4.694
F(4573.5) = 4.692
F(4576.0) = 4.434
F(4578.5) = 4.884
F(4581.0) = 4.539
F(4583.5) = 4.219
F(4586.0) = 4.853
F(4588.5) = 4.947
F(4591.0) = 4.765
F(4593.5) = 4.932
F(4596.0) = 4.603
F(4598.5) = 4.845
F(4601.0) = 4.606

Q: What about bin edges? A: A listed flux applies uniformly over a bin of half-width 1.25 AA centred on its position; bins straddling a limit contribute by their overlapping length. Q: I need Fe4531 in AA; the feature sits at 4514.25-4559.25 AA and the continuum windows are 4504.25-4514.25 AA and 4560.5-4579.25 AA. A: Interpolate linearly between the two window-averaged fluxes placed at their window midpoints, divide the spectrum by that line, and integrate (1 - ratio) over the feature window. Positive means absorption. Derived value 3.2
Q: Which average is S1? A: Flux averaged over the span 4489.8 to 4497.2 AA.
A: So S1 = 4.08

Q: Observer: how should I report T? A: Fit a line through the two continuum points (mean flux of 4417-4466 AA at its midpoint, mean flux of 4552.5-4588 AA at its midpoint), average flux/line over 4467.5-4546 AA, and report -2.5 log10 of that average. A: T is -0.05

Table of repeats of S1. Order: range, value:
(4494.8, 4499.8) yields 4.2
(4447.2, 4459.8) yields 3.76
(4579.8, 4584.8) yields 4.38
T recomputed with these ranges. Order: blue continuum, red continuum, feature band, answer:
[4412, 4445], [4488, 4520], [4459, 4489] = 0.05 mag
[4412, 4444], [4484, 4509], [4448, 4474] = 0.15 mag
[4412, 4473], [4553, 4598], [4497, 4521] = -0.11 mag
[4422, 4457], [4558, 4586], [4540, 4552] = -0.06 mag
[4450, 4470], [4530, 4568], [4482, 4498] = -0.15 mag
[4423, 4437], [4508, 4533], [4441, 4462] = 0.05 mag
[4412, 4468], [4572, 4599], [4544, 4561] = 0.01 mag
